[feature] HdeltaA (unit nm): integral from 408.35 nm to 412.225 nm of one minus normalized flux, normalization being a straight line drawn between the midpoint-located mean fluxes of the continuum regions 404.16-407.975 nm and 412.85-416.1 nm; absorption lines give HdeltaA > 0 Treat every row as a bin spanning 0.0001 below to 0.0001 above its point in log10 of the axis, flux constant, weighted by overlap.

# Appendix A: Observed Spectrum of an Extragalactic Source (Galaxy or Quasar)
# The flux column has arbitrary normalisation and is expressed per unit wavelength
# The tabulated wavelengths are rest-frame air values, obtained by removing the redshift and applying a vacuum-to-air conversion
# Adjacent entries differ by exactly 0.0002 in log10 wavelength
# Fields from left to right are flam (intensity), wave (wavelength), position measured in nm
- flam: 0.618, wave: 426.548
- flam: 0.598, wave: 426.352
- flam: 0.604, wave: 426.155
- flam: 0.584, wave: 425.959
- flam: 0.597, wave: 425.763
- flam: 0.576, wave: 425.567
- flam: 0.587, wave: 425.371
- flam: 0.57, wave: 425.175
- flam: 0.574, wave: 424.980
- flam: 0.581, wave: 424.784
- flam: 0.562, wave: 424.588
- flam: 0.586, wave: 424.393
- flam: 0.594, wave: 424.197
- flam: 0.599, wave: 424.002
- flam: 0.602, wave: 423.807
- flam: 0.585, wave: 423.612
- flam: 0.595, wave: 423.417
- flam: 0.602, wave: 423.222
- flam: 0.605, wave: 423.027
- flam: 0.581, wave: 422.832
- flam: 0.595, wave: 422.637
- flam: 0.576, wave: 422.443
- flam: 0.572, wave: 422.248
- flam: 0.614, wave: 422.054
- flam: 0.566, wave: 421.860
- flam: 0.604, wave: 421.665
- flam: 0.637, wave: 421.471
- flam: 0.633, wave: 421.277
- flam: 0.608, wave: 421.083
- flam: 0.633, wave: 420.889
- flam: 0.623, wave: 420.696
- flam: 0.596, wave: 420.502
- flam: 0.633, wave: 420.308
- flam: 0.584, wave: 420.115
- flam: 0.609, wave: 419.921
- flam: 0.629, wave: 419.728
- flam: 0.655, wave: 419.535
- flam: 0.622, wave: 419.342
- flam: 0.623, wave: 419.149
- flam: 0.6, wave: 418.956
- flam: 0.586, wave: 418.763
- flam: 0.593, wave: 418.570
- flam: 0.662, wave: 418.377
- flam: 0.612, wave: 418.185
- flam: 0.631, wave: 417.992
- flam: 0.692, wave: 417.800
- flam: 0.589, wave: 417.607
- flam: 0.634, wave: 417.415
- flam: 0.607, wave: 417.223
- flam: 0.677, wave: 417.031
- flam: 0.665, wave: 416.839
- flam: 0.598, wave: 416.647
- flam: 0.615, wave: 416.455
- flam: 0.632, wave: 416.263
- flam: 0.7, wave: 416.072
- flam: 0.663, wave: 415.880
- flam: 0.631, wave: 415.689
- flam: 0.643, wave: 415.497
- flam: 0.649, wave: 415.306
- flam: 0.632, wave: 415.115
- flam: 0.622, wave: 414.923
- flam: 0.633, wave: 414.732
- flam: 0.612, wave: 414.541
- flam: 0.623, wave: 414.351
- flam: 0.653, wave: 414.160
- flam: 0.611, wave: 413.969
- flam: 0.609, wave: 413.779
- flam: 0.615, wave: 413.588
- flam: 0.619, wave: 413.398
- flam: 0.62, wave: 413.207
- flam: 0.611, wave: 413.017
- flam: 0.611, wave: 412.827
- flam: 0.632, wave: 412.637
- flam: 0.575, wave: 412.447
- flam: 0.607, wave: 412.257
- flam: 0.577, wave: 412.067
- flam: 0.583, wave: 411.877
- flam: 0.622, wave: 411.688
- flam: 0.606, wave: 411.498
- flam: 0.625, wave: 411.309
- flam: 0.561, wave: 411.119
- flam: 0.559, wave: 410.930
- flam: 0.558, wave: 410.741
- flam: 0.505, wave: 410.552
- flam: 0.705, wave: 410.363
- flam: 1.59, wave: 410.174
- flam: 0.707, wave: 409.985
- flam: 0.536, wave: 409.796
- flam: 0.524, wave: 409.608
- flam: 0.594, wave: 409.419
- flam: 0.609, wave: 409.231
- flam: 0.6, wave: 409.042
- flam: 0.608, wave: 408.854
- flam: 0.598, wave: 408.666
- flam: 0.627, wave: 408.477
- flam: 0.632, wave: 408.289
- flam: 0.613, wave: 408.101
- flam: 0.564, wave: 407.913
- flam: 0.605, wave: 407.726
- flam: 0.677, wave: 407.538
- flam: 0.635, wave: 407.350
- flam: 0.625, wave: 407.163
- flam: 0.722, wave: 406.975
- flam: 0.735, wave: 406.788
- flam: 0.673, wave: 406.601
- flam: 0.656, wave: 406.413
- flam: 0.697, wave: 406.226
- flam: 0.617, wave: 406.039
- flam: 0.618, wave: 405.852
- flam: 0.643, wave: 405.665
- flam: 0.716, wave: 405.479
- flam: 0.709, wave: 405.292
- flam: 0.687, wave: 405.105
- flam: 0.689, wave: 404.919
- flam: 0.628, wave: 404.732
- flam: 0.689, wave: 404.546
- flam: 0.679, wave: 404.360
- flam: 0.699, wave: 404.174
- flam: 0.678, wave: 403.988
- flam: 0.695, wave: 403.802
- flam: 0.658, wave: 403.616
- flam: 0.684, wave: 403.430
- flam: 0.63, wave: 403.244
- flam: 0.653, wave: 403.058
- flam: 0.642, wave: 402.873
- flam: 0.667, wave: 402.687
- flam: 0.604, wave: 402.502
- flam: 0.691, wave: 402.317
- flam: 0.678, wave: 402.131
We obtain 0.02 nm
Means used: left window 0.665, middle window 0.644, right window 0.63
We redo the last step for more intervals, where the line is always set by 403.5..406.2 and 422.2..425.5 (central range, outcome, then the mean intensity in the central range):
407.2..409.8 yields 0.21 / 0.604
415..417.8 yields -0.09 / 0.64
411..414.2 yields 0.15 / 0.607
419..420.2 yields -0.03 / 0.62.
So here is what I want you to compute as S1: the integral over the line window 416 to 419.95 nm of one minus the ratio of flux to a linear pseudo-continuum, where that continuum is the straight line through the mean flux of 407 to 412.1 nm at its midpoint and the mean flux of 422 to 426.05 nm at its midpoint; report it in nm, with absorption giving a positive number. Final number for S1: -0.13 nm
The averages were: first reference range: 0.641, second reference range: 0.587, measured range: 0.63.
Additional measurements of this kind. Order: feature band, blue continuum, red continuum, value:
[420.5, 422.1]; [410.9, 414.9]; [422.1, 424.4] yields -0.05 nm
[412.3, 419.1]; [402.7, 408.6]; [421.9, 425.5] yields -0.08 nm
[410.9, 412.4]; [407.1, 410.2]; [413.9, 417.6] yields 0.11 nm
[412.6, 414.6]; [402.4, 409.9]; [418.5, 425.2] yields 0.02 nm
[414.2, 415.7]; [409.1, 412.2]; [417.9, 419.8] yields 0.01 nm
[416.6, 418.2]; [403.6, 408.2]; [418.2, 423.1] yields -0.04 nm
